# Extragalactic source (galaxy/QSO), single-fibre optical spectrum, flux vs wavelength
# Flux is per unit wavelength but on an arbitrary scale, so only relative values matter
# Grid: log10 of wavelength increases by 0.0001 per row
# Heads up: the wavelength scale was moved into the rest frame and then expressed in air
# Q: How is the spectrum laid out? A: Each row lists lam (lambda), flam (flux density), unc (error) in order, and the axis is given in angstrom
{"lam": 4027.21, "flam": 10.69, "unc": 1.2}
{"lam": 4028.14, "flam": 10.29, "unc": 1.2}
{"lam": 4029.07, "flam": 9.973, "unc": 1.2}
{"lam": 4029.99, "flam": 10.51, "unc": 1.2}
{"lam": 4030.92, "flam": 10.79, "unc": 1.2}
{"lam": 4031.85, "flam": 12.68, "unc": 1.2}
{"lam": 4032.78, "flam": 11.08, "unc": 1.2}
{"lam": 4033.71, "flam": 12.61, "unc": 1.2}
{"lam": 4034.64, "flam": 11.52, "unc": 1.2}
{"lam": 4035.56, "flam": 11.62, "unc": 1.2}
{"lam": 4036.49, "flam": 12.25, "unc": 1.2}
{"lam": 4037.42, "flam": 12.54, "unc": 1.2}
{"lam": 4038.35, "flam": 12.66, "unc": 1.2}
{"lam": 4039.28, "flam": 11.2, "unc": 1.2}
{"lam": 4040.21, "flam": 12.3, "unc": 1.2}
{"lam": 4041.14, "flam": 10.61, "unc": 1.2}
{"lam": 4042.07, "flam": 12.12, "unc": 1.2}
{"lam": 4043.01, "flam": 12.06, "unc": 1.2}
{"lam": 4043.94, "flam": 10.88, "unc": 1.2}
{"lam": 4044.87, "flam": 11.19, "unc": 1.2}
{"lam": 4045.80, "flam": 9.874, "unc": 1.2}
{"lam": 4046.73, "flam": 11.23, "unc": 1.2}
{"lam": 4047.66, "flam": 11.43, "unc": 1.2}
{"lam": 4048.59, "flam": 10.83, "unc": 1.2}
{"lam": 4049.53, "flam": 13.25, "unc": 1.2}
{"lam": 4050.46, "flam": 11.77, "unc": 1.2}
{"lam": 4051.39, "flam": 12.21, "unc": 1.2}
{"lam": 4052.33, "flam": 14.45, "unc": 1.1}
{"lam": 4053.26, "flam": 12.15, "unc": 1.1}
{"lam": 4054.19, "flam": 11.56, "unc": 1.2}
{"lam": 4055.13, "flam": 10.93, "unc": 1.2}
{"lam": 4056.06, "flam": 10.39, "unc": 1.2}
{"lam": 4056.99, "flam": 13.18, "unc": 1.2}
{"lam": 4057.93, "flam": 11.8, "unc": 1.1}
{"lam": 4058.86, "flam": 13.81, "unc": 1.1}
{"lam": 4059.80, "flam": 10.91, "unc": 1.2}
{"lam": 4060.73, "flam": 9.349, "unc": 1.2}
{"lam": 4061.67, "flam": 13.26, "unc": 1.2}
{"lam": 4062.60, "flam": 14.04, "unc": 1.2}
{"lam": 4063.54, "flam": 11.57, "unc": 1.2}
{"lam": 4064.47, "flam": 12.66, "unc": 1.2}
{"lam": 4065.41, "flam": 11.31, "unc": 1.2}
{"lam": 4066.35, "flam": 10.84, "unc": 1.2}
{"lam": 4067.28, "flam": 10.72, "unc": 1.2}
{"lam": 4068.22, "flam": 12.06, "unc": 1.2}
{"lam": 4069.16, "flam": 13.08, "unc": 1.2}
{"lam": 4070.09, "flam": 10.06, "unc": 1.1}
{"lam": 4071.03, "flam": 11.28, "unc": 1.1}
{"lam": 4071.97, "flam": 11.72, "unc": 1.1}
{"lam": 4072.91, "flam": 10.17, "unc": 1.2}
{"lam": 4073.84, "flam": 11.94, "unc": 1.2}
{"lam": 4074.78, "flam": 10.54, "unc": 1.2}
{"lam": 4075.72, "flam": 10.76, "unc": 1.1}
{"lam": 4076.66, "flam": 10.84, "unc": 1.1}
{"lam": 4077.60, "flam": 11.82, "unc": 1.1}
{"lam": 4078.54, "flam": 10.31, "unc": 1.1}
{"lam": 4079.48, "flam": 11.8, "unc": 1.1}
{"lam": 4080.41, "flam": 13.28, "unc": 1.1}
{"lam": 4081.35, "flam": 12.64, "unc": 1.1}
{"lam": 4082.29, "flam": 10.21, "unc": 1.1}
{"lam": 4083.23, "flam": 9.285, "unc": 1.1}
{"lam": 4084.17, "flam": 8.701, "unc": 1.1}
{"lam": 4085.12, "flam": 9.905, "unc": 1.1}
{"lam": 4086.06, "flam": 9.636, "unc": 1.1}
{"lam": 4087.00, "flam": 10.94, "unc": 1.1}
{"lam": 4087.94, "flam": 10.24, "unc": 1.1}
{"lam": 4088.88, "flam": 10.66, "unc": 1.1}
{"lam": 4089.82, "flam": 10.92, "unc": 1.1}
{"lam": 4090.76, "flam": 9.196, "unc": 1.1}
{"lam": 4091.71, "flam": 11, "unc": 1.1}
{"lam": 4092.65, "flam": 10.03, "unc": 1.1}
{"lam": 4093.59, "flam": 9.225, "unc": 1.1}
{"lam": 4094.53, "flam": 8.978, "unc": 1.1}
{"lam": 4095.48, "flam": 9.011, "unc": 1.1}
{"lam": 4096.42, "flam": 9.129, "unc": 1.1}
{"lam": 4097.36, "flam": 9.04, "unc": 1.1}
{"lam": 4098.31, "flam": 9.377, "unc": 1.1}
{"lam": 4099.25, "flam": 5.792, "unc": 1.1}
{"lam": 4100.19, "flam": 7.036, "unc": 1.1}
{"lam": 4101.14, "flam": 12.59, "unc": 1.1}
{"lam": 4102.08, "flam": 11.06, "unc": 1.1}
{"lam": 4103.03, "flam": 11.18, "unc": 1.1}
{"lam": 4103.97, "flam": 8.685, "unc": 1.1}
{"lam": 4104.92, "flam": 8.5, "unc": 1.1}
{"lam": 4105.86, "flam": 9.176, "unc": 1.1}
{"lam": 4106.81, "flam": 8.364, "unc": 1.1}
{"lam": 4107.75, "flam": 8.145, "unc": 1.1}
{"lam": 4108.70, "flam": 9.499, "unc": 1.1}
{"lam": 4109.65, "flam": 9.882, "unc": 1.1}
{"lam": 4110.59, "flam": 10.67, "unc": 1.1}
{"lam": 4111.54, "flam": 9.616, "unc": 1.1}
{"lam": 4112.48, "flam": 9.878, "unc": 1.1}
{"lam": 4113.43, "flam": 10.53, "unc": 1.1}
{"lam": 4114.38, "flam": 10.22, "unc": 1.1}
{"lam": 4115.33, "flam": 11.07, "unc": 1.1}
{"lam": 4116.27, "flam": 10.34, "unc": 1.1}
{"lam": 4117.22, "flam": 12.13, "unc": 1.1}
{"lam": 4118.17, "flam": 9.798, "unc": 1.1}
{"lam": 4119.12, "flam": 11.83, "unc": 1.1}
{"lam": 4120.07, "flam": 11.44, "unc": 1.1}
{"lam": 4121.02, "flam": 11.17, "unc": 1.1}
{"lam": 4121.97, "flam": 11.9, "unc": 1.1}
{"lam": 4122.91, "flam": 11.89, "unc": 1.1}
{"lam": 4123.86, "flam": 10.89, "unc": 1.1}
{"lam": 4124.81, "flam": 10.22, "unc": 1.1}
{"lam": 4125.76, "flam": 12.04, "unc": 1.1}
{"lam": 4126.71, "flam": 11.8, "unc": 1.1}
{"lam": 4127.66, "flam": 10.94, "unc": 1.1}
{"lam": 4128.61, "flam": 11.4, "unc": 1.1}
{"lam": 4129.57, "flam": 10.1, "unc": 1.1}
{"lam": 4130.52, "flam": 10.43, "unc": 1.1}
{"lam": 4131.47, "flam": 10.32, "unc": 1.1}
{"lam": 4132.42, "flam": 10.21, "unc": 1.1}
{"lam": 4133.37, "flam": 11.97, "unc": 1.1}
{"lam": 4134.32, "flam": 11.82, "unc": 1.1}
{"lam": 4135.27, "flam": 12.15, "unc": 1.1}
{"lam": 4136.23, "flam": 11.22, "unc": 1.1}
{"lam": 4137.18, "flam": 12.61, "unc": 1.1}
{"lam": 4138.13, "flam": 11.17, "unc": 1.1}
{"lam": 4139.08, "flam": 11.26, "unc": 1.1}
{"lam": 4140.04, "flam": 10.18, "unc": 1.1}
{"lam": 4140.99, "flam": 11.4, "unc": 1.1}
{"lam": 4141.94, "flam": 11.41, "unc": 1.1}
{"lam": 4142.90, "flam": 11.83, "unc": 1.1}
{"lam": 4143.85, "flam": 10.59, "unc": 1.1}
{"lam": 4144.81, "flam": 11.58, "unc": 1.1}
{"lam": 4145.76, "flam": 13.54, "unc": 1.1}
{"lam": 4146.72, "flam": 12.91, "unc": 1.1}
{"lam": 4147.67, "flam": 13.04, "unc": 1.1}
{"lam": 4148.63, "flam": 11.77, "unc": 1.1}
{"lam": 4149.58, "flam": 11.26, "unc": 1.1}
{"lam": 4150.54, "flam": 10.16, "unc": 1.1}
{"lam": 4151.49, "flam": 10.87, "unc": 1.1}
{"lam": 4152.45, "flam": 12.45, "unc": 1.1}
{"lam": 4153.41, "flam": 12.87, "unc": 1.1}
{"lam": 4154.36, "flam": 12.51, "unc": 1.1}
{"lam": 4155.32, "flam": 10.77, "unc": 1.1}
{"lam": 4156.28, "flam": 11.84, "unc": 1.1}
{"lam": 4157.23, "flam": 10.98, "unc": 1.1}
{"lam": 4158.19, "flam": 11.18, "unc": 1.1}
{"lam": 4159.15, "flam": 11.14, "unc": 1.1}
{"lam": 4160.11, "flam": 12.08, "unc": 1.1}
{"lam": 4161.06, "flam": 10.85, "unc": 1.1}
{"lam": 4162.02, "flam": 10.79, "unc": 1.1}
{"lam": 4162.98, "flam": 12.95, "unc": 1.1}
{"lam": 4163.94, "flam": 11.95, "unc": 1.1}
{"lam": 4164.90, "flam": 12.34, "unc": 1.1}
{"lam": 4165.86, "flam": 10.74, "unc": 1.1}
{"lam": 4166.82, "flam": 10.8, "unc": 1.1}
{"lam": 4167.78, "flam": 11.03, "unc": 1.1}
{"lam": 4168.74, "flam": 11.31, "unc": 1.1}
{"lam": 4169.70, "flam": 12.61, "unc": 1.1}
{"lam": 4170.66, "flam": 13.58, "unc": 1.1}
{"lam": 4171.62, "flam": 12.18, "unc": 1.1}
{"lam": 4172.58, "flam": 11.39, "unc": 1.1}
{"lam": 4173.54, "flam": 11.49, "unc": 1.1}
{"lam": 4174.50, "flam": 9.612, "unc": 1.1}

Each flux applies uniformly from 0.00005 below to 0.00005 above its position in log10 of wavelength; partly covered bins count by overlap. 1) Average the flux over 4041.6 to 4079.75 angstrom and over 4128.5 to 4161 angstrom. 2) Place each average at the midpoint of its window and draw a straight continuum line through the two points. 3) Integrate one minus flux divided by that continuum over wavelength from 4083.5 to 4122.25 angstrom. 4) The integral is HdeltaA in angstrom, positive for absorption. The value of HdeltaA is 5.53 angstrom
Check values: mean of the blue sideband 11.6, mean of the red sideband 11.5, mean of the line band 9.9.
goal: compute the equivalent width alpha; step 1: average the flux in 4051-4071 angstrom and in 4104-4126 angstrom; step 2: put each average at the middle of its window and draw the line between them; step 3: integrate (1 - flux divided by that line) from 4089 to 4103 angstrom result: 1.7 angstrom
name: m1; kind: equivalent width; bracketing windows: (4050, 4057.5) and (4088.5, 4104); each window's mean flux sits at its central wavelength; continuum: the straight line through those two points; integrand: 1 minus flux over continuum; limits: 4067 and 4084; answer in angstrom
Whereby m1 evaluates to -0.6 angstrom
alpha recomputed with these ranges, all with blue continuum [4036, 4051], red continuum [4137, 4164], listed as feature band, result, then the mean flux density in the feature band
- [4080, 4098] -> 2.39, 10.1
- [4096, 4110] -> 2.98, 9.16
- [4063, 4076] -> 0.31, 11.4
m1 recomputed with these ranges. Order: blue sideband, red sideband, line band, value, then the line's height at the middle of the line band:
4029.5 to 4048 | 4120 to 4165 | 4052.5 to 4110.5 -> 4.7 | 11.5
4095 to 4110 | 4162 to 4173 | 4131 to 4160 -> -1.7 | 10.9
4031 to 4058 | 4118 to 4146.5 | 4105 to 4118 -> 1.7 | 11.4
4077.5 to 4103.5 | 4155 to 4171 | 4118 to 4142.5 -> -0.8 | 10.9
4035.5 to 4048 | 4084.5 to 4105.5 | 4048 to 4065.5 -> -1.7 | 11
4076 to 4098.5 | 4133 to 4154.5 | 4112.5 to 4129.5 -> 0.1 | 11.2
